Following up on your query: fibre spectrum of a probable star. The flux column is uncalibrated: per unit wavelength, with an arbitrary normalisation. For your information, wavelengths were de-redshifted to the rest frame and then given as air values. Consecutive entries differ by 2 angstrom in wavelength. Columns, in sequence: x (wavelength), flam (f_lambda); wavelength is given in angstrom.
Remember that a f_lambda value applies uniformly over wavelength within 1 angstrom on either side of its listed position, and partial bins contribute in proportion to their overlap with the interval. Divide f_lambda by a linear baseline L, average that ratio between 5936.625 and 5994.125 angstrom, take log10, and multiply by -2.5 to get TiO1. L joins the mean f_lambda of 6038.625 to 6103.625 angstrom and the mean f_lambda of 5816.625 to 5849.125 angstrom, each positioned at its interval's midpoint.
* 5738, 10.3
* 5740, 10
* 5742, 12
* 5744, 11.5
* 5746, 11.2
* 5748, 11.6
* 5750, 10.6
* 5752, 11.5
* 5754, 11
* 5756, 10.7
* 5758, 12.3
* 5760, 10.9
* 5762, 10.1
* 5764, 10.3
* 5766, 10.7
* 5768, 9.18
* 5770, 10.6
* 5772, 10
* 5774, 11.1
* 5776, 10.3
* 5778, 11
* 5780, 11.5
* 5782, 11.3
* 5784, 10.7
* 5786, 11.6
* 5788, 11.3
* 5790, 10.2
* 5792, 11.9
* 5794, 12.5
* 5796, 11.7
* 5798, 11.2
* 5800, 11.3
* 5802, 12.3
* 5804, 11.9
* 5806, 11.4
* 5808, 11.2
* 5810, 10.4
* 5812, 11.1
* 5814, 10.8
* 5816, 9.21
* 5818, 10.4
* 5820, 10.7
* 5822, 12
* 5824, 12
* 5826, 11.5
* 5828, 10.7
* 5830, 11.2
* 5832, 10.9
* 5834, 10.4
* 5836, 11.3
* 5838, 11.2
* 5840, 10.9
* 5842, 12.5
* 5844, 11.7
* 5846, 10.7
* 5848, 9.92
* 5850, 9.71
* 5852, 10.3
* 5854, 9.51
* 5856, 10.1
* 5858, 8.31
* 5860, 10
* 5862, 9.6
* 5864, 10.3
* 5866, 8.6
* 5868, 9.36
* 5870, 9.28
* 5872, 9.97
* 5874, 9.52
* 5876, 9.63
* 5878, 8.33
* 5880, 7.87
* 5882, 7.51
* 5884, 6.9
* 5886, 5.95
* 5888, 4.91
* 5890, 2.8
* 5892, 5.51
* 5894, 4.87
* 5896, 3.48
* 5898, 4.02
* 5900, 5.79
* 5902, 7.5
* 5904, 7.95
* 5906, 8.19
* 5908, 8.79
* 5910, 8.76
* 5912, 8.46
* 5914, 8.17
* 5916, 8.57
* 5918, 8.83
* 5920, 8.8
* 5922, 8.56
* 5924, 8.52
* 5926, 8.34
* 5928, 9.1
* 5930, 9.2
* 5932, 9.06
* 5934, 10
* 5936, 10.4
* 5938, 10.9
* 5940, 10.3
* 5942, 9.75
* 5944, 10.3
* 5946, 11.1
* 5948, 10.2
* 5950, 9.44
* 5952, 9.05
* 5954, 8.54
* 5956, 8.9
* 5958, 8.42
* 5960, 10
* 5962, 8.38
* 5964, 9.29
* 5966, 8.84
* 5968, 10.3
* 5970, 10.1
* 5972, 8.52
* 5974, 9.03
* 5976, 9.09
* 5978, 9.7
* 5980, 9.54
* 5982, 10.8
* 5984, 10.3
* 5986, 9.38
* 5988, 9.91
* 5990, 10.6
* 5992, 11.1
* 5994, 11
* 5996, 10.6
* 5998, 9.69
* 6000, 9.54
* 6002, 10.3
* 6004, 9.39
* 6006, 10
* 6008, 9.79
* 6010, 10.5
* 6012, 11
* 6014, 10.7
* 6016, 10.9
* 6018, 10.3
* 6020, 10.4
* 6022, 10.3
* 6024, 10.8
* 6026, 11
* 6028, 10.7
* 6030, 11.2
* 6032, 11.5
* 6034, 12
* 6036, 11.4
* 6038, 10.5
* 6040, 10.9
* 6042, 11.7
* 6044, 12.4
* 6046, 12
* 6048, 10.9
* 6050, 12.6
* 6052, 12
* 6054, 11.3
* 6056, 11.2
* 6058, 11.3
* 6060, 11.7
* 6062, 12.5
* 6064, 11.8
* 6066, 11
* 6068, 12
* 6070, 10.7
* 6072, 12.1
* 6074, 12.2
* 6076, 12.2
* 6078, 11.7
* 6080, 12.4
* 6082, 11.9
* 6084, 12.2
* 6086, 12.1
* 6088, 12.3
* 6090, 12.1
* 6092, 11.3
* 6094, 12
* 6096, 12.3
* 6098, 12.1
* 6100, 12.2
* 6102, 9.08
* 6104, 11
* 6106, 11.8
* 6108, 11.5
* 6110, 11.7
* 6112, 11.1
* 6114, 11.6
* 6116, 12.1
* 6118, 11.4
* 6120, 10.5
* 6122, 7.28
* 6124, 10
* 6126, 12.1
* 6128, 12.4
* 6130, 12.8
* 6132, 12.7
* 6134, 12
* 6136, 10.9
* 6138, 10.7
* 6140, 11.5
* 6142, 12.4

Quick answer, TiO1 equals 0.18 mag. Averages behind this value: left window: 11.1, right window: 11.7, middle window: 9.74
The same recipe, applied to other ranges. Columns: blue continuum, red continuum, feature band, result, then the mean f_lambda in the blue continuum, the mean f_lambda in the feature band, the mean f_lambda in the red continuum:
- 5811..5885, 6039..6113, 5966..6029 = 0.10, 10.1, 10.1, 11.7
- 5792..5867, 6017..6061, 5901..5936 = 0.26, 10.8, 8.69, 11.3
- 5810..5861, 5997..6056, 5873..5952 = 0.31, 10.7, 8.12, 10.9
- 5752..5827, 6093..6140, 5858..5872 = 0.17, 11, 9.47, 11.4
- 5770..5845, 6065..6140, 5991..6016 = 0.11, 11.2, 10.3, 11.6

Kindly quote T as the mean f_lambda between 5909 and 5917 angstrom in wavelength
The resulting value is 8.49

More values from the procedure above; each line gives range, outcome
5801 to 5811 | 11.4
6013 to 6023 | 10.5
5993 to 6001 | 10.2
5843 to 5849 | 10.8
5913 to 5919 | 8.52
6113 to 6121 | 11.4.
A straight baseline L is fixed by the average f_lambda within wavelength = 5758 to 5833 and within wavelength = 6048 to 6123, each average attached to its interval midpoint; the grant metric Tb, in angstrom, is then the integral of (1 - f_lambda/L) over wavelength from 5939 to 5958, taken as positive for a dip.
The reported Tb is 2.76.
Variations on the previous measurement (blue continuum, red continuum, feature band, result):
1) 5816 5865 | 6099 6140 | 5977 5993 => 1.15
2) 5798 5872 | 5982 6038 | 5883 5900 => 9.20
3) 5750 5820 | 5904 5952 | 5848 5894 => 7.63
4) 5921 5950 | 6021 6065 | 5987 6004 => 0.60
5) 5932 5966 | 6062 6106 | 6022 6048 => -0.68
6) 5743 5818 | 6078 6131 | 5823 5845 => -0.39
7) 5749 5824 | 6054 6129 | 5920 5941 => 3.45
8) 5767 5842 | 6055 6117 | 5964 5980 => 2.91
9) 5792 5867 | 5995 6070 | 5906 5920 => 2.97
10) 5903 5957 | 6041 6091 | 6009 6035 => 0.29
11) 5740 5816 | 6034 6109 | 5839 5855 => 0.79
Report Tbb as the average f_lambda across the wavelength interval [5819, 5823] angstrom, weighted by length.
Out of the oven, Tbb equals 11.3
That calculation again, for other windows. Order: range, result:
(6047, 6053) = 11.8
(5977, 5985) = 10.1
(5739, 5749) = 11.3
